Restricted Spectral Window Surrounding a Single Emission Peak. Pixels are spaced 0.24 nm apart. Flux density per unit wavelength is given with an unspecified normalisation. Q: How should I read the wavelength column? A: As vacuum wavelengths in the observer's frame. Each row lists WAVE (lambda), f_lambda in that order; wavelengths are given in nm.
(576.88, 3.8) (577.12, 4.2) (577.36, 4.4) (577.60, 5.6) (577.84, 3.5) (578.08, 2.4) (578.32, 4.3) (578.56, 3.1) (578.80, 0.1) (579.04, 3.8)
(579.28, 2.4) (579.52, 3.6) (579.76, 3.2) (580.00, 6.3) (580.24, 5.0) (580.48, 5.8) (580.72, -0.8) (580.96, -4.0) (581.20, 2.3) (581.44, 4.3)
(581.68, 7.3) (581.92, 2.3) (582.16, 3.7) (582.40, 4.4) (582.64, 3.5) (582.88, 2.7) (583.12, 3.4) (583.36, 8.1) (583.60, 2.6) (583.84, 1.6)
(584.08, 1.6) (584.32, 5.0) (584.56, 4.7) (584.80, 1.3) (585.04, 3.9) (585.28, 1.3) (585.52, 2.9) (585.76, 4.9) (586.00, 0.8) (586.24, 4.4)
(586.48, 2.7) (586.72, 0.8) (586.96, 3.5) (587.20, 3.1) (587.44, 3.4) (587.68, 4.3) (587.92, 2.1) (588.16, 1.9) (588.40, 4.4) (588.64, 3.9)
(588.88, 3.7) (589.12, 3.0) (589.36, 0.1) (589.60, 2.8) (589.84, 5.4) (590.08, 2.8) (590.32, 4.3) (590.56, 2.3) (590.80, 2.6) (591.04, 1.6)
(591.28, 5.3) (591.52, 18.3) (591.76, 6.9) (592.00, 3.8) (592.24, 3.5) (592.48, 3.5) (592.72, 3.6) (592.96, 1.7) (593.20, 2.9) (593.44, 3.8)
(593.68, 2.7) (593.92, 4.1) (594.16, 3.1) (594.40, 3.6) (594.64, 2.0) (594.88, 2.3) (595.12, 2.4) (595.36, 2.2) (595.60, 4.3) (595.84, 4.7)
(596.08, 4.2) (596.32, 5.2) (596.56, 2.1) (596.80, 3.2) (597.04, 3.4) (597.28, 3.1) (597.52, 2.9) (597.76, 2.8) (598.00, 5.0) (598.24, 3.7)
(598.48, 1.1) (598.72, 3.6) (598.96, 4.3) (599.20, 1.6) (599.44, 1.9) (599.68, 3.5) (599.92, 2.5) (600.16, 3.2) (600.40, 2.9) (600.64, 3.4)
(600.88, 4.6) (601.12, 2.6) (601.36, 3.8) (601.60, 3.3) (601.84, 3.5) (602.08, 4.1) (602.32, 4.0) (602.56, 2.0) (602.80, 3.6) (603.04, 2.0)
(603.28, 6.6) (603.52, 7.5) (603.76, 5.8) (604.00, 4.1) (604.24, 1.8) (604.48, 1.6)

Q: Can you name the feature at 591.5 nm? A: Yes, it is H-beta 4861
